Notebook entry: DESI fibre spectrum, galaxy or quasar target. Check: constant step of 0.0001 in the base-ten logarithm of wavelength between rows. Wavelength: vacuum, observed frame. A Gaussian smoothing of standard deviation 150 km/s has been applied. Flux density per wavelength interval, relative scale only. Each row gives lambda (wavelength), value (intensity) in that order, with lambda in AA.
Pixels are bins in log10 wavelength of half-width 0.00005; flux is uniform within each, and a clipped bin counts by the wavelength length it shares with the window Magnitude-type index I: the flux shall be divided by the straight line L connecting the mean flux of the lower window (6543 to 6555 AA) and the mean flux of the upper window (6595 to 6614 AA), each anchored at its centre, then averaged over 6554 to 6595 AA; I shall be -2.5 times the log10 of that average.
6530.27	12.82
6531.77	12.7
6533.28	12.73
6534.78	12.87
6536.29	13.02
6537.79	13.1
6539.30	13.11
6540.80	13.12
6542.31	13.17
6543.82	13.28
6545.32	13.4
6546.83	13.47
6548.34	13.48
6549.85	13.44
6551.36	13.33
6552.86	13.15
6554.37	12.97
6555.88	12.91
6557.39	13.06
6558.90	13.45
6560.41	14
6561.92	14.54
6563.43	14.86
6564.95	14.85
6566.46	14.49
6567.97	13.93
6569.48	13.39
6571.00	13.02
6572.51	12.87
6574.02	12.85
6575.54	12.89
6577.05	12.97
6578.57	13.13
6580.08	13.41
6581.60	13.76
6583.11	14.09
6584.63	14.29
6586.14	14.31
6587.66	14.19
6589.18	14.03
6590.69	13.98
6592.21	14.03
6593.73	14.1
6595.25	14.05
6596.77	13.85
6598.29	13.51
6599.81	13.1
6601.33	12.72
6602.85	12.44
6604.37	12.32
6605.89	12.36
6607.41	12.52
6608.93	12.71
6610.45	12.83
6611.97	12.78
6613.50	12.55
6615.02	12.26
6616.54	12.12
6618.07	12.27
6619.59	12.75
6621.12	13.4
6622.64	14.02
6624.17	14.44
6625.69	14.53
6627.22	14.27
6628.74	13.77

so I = -0.05 mag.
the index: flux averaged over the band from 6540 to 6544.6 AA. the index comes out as 13.2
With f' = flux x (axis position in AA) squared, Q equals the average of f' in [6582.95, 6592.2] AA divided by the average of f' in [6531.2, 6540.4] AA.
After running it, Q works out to 1.11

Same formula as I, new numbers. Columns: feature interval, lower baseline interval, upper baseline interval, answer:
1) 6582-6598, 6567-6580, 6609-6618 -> -0.09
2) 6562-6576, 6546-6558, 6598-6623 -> -0.05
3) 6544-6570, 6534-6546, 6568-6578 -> -0.05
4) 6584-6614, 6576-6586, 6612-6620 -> -0.03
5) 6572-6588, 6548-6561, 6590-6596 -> 0.02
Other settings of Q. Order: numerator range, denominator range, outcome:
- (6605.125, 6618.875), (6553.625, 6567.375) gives 0.91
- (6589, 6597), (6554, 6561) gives 1.07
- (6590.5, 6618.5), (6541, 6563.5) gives 0.98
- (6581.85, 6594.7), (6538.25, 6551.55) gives 1.08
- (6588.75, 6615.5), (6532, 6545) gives 1.02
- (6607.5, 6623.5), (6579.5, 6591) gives 0.92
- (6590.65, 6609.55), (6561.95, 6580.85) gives 0.98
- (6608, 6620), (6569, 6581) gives 0.97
